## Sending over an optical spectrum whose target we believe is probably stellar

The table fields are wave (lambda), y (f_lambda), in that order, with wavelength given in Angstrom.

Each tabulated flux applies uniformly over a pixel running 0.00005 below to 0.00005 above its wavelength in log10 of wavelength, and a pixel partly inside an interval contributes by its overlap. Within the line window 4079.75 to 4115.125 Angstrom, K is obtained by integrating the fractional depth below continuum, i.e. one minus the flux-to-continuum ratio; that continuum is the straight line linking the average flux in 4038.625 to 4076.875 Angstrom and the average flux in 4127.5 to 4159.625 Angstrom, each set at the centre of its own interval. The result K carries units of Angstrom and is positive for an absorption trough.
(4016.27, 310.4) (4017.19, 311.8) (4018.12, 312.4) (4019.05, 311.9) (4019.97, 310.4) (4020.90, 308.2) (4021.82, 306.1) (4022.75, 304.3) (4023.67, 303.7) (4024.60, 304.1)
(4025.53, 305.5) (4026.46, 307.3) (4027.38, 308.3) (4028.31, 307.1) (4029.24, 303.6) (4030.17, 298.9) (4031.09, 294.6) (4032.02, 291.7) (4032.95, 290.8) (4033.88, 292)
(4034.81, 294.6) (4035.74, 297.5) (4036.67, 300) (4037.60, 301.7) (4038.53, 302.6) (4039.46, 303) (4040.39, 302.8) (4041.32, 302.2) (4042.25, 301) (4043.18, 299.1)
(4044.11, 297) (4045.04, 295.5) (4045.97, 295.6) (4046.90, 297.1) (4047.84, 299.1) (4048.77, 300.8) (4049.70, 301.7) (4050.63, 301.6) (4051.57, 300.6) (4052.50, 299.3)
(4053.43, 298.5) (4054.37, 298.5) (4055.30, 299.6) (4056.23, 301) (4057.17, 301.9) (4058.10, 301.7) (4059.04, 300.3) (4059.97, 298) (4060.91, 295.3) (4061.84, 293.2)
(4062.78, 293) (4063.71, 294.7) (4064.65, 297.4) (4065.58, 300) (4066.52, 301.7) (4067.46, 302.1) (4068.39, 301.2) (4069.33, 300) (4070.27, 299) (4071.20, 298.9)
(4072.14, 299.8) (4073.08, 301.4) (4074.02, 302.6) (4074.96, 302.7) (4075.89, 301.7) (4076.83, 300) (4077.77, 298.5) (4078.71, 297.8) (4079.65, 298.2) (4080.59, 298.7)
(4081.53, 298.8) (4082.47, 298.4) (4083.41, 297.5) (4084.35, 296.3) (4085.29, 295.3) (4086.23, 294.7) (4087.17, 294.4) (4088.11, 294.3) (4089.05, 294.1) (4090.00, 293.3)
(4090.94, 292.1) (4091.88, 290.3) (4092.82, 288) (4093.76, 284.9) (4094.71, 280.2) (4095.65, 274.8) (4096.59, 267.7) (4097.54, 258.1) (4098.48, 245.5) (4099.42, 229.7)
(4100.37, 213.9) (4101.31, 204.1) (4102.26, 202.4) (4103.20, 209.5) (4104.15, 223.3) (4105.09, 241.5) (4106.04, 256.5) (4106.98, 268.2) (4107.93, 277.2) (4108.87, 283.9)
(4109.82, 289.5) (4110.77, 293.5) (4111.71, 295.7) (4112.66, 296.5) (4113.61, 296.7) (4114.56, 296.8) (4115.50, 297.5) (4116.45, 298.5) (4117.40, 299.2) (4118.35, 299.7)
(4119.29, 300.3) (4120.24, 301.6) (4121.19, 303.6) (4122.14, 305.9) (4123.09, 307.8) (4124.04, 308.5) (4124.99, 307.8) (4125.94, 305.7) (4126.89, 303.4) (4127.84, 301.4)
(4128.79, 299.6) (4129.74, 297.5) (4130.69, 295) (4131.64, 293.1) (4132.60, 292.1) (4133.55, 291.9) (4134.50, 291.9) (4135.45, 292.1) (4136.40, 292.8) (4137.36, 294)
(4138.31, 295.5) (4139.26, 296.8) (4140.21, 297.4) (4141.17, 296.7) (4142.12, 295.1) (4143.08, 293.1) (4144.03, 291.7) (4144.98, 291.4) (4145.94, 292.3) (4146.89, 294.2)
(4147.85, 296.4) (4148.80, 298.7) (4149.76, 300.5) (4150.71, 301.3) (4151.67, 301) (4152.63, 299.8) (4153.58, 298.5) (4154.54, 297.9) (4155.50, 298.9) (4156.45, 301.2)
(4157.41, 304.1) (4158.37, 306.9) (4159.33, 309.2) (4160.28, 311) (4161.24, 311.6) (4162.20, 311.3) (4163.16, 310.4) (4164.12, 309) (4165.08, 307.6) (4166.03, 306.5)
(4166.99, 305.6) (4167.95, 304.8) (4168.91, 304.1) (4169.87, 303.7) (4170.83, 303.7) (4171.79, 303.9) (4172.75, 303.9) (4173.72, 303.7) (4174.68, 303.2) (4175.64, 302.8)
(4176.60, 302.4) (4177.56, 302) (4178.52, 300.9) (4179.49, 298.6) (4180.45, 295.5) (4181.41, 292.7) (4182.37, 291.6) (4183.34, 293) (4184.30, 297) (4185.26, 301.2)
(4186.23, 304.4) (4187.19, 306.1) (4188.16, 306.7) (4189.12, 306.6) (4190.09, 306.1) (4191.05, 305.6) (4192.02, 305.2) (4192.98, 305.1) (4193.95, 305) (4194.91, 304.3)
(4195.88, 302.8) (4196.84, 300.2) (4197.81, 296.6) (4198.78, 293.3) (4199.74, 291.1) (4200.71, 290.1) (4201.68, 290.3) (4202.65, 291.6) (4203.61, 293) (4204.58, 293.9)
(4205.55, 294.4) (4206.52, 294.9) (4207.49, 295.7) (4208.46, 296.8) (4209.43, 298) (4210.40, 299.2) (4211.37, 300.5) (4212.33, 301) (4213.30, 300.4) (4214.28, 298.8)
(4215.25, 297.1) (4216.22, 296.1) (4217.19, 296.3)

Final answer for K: 2.92 Angstrom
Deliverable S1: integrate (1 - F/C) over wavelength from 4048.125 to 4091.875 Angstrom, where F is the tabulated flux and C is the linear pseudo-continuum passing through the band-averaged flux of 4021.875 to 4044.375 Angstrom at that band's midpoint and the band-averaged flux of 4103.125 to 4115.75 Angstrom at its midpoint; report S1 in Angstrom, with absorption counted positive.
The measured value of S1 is -1.6 Angstrom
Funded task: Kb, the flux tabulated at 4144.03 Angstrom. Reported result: 291.7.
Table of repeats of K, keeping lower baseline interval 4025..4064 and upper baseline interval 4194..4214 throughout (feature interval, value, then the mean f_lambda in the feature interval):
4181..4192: -0.16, 301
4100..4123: 1.86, 274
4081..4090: 0.08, 296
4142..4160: -0.08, 299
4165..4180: -0.32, 304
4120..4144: -0.04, 298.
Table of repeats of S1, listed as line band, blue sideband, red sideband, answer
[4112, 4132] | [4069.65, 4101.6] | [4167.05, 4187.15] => -0.6 Angstrom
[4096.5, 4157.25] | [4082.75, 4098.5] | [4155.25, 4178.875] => 2.0 Angstrom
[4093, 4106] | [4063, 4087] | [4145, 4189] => 2.5 Angstrom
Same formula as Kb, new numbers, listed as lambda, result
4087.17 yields 294.4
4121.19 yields 303.6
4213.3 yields 300.4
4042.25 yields 301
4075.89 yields 301.7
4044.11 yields 297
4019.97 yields 310.4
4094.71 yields 280.2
